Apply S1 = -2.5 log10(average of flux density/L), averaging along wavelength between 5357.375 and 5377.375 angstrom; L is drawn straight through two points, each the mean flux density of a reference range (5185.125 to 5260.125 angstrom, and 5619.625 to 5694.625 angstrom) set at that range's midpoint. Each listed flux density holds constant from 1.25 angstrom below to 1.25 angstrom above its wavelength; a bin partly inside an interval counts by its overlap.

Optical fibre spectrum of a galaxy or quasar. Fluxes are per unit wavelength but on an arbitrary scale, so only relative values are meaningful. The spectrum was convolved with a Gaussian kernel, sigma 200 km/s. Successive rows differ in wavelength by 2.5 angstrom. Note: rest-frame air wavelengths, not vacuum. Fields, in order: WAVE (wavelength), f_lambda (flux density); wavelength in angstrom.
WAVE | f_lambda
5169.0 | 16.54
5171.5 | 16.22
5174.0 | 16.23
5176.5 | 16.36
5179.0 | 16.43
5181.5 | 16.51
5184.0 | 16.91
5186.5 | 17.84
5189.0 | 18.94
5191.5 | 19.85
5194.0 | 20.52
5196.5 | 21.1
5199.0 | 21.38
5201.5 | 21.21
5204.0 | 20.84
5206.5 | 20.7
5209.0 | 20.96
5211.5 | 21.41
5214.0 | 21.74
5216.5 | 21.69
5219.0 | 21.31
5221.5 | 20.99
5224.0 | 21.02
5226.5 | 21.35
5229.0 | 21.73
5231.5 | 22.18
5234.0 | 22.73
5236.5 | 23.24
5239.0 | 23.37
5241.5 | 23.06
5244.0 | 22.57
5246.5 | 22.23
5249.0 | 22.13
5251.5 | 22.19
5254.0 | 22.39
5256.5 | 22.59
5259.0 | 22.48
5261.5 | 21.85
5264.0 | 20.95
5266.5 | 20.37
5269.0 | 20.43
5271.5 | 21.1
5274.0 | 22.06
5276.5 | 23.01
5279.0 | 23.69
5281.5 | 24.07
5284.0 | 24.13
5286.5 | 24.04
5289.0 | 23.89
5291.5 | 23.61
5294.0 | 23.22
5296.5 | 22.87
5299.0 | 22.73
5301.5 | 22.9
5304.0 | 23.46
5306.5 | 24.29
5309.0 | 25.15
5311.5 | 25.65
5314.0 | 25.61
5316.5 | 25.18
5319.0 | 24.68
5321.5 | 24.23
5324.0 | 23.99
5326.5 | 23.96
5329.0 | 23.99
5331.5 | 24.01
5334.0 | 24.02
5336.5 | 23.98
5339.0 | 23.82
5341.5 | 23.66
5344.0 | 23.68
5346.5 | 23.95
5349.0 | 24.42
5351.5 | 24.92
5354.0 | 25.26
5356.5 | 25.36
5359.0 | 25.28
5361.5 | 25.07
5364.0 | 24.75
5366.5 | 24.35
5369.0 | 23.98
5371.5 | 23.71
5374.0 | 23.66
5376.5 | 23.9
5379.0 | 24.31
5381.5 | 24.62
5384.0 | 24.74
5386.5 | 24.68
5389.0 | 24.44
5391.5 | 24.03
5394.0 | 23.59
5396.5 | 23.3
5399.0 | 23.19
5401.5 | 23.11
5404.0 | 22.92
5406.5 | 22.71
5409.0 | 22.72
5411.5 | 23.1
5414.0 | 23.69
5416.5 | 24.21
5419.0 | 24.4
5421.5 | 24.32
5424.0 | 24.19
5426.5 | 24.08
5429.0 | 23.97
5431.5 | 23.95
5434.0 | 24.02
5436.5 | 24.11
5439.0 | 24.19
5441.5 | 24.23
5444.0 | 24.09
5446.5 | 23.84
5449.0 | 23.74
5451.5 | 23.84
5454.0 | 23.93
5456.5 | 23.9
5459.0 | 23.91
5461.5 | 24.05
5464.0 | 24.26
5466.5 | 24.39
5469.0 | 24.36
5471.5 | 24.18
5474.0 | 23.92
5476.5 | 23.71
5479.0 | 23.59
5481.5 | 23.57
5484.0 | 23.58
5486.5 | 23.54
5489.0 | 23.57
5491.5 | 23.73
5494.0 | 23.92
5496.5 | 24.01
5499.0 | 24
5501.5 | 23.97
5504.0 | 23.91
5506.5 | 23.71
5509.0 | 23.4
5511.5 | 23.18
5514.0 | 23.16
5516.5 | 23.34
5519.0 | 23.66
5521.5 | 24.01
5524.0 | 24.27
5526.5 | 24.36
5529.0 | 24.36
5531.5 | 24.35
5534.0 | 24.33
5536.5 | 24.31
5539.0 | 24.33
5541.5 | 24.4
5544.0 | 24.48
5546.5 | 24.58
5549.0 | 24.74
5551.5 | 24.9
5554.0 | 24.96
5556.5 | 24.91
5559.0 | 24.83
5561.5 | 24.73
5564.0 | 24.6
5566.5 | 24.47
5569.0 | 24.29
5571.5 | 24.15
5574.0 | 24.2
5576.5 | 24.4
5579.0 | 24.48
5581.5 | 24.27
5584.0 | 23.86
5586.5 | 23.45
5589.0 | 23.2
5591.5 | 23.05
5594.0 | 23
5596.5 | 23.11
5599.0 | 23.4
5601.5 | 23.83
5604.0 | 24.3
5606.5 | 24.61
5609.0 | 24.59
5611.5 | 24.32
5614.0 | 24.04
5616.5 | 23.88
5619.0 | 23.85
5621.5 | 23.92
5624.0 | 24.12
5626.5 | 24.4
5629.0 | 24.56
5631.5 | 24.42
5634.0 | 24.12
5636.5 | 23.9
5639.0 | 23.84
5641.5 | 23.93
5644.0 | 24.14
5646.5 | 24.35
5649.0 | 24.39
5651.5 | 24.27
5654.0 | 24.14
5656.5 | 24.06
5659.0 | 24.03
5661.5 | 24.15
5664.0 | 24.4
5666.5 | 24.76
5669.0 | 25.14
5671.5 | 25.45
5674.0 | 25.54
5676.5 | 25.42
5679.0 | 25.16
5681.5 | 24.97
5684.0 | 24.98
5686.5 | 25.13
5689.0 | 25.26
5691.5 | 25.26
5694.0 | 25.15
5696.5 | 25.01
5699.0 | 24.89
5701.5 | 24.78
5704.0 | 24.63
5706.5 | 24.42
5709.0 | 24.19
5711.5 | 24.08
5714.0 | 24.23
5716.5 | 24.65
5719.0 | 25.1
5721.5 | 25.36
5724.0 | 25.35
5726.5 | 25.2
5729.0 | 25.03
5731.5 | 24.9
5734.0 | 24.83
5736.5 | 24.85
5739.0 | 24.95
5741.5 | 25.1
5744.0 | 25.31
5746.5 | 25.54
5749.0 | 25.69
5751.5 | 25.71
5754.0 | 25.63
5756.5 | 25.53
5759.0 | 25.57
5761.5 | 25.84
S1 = -0.08 mag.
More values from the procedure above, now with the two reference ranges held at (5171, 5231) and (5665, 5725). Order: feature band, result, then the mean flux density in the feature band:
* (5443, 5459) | -0.070 mag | 23.9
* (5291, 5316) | -0.152 mag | 24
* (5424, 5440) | -0.087 mag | 24.1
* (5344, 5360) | -0.160 mag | 24.8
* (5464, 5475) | -0.076 mag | 24.2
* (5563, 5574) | -0.033 mag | 24.4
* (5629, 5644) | 0.011 mag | 24.1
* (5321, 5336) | -0.140 mag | 24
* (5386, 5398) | -0.103 mag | 23.9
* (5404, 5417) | -0.058 mag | 23.2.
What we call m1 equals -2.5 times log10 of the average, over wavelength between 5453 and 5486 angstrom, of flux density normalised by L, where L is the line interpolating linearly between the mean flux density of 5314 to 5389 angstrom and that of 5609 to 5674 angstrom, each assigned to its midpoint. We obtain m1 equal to 0.02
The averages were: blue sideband 24.4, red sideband 24.3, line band 23.9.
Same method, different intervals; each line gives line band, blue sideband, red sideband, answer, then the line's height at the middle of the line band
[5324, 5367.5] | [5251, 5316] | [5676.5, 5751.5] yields -0.05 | 23.3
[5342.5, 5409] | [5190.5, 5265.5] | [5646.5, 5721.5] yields -0.07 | 22.7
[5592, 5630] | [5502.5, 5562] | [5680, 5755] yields 0.03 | 24.5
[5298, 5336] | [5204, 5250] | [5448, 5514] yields -0.08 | 22.6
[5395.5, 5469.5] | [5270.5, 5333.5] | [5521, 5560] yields 0.02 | 24.2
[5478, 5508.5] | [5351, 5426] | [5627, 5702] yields 0.02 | 24.3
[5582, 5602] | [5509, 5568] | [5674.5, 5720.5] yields 0.05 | 24.5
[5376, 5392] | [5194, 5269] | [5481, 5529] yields -0.07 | 22.9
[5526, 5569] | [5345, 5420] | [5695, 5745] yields 0.00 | 24.5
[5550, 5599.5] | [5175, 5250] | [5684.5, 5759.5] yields -0.02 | 23.8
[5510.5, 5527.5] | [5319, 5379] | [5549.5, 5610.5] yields 0.02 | 24.2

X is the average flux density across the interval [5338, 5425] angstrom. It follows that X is 24.1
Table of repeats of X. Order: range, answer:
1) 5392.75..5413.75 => 23.1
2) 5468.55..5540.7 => 23.9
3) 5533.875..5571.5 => 24.6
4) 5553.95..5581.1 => 24.5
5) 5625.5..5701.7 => 24.6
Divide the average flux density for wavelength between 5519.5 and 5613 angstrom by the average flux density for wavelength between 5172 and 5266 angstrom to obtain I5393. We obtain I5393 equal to 1.16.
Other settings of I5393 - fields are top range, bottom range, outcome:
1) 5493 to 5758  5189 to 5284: 1.12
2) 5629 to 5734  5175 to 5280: 1.17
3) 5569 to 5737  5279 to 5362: 1.01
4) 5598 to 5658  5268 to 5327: 1.02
